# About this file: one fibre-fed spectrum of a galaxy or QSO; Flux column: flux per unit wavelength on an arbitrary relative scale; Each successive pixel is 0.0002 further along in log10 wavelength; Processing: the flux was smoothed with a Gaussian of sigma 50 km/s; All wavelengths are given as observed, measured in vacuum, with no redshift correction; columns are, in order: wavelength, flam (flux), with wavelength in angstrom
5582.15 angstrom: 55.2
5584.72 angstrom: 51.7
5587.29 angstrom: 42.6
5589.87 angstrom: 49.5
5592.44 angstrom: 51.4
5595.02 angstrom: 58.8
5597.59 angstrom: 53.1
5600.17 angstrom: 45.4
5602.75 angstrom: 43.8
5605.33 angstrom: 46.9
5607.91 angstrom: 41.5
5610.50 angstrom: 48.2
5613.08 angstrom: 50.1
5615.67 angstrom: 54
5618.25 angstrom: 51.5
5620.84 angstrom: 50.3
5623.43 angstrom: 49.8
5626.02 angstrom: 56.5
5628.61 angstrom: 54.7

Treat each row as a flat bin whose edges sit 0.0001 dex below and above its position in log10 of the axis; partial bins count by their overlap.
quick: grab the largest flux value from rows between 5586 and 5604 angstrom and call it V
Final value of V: 58.8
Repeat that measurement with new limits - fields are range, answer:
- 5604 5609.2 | 46.9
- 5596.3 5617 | 54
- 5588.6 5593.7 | 51.4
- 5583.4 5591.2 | 51.7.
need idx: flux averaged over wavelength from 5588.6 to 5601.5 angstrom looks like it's 51.6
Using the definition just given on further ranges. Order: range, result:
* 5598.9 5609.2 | 44.4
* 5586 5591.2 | 46.1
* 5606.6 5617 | 48.5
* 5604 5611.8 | 45.5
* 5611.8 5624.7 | 51.1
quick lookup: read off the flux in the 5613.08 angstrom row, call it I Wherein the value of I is 50.1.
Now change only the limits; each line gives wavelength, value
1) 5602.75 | 43.8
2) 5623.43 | 49.8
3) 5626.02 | 56.5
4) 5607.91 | 41.5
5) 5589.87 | 49.5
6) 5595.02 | 58.8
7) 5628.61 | 54.7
